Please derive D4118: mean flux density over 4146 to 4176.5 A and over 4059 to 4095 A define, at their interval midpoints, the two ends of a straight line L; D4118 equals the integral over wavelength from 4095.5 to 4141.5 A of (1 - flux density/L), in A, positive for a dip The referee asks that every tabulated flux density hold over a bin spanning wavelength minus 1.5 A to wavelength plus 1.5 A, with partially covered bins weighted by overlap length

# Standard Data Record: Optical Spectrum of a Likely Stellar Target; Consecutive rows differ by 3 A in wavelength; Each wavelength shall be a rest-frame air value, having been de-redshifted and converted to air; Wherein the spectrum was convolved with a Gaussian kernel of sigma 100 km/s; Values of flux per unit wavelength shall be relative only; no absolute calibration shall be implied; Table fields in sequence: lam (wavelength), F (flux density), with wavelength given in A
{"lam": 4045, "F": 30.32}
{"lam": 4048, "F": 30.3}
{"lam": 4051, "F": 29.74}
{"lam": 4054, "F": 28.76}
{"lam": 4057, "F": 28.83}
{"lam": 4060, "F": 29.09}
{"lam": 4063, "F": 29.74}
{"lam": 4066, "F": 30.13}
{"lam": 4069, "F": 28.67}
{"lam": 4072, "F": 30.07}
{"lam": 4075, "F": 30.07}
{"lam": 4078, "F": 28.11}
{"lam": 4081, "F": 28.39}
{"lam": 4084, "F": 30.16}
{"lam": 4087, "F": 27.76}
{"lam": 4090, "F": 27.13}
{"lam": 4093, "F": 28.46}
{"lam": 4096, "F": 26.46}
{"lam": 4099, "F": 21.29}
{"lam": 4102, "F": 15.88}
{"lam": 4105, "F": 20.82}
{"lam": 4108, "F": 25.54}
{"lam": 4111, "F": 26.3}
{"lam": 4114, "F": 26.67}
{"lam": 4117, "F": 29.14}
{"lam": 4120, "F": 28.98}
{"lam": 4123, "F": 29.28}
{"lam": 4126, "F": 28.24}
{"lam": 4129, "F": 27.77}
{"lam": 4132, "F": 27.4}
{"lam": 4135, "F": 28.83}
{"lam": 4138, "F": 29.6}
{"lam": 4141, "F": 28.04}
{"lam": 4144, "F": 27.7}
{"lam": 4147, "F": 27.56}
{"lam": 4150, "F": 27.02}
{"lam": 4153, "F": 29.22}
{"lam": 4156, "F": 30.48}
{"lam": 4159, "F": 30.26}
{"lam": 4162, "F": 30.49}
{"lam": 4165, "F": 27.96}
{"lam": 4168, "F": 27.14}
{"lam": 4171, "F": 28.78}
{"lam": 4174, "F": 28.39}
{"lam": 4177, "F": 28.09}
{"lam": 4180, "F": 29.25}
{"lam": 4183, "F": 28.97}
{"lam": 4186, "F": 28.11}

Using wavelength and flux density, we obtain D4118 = 4.2 A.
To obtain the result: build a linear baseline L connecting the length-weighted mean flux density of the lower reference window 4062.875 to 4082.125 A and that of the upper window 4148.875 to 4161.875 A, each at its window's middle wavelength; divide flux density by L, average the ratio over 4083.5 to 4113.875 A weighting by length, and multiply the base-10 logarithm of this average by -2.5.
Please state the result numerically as 0.18 mag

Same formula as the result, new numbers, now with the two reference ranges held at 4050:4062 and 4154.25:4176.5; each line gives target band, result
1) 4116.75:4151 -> 0.03 mag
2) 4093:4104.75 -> 0.30 mag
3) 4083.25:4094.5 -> 0.03 mag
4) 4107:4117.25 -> 0.09 mag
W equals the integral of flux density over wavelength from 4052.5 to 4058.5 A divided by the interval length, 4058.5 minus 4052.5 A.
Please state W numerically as 28.8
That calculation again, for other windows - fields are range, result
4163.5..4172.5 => 28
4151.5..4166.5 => 29.7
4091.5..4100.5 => 25.4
